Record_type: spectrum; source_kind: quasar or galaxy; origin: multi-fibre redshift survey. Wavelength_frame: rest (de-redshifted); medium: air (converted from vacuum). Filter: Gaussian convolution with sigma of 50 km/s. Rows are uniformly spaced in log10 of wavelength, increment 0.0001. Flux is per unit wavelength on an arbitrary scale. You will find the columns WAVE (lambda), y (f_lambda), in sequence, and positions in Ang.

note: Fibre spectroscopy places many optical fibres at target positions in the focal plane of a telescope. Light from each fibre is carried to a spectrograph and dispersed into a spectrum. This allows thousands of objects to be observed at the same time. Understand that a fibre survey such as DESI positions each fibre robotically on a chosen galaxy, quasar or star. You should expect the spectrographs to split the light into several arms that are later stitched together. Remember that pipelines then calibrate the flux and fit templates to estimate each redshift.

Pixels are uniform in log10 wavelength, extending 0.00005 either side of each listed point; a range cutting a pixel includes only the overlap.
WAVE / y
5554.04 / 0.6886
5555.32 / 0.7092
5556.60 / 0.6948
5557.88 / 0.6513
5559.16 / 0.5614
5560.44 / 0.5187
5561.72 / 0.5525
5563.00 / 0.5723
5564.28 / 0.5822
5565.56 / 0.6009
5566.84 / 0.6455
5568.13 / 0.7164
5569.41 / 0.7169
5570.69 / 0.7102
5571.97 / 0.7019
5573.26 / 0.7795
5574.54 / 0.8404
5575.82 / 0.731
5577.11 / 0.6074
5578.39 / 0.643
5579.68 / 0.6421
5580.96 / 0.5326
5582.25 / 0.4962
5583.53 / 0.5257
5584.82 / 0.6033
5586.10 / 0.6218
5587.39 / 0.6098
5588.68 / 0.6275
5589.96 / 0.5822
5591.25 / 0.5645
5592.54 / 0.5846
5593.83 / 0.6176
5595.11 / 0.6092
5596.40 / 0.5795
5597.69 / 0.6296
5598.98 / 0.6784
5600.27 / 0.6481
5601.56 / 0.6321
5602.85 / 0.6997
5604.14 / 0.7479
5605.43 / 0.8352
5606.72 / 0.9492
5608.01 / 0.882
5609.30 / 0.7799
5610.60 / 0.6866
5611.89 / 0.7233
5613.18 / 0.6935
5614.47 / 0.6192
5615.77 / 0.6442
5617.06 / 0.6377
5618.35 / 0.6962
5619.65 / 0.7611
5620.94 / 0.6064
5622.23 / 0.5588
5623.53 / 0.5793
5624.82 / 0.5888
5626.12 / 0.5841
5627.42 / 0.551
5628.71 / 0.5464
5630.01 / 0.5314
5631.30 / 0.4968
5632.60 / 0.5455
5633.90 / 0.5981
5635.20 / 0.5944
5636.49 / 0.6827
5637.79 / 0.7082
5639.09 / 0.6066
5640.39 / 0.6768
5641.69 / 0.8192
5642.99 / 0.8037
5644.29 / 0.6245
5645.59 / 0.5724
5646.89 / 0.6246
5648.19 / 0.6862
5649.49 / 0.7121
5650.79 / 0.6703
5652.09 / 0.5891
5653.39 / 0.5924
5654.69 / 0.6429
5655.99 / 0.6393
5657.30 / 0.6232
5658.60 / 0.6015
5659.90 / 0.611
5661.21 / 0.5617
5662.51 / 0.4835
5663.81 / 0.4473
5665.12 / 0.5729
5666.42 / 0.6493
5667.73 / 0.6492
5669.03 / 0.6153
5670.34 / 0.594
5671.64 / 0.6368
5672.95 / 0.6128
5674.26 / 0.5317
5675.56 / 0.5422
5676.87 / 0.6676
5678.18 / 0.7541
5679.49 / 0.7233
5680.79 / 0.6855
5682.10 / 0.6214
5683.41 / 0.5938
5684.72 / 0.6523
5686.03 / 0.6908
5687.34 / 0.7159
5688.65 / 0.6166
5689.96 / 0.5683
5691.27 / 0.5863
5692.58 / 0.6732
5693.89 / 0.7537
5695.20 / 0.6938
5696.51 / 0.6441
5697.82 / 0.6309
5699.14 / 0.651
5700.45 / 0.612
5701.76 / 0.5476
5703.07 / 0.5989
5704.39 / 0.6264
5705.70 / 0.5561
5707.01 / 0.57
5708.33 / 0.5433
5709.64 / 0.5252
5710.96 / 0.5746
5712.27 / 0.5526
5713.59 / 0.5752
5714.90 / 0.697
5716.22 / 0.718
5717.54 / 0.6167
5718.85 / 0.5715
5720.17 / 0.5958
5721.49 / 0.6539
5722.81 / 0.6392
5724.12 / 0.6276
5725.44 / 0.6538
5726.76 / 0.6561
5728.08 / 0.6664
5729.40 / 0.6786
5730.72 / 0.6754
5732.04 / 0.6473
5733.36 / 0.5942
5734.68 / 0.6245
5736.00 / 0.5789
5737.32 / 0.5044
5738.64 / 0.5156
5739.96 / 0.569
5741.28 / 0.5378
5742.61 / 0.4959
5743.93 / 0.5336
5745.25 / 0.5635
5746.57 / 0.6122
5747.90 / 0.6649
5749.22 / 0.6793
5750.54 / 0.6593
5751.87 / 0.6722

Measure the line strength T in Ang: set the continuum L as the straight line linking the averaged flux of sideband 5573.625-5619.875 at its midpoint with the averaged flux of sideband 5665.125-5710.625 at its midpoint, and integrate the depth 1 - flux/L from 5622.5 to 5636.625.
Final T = 1.8 Ang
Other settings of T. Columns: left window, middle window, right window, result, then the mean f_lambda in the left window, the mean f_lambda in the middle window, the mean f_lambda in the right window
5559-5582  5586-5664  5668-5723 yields -0.62 Ang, 0.647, 0.642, 0.625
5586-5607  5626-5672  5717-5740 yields 1.78 Ang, 0.656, 0.615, 0.616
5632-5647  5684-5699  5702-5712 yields -1.72 Ang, 0.656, 0.656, 0.569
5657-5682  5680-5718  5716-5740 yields -0.61 Ang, 0.609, 0.624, 0.62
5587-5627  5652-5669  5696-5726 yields 1.21 Ang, 0.665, 0.591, 0.608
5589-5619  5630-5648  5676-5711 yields 0.64 Ang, 0.683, 0.64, 0.633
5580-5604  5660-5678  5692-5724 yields 0.78 Ang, 0.606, 0.587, 0.618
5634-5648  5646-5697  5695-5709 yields 0.55 Ang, 0.669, 0.629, 0.604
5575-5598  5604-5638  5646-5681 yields -2.75 Ang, 0.602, 0.658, 0.618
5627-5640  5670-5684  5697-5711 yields -1.12 Ang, 0.589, 0.634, 0.586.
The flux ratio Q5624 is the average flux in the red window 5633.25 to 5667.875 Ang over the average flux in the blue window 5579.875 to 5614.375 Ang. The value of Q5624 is 0.96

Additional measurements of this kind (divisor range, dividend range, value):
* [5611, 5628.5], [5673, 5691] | 1.01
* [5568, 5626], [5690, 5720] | 0.92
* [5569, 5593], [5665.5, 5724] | 0.98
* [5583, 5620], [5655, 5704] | 0.93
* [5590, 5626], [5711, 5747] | 0.90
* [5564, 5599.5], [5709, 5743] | 0.95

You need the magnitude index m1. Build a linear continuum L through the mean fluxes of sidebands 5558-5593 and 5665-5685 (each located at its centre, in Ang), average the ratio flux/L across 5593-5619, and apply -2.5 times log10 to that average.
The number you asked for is -0.12 mag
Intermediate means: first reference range 0.625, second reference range 0.633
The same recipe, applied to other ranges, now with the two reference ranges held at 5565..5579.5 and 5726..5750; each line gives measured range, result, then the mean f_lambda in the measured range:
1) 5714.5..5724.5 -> -0.05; 0.639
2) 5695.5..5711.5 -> 0.05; 0.592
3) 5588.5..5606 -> 0.06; 0.645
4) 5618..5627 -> 0.08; 0.62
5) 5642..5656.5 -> 0.00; 0.655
